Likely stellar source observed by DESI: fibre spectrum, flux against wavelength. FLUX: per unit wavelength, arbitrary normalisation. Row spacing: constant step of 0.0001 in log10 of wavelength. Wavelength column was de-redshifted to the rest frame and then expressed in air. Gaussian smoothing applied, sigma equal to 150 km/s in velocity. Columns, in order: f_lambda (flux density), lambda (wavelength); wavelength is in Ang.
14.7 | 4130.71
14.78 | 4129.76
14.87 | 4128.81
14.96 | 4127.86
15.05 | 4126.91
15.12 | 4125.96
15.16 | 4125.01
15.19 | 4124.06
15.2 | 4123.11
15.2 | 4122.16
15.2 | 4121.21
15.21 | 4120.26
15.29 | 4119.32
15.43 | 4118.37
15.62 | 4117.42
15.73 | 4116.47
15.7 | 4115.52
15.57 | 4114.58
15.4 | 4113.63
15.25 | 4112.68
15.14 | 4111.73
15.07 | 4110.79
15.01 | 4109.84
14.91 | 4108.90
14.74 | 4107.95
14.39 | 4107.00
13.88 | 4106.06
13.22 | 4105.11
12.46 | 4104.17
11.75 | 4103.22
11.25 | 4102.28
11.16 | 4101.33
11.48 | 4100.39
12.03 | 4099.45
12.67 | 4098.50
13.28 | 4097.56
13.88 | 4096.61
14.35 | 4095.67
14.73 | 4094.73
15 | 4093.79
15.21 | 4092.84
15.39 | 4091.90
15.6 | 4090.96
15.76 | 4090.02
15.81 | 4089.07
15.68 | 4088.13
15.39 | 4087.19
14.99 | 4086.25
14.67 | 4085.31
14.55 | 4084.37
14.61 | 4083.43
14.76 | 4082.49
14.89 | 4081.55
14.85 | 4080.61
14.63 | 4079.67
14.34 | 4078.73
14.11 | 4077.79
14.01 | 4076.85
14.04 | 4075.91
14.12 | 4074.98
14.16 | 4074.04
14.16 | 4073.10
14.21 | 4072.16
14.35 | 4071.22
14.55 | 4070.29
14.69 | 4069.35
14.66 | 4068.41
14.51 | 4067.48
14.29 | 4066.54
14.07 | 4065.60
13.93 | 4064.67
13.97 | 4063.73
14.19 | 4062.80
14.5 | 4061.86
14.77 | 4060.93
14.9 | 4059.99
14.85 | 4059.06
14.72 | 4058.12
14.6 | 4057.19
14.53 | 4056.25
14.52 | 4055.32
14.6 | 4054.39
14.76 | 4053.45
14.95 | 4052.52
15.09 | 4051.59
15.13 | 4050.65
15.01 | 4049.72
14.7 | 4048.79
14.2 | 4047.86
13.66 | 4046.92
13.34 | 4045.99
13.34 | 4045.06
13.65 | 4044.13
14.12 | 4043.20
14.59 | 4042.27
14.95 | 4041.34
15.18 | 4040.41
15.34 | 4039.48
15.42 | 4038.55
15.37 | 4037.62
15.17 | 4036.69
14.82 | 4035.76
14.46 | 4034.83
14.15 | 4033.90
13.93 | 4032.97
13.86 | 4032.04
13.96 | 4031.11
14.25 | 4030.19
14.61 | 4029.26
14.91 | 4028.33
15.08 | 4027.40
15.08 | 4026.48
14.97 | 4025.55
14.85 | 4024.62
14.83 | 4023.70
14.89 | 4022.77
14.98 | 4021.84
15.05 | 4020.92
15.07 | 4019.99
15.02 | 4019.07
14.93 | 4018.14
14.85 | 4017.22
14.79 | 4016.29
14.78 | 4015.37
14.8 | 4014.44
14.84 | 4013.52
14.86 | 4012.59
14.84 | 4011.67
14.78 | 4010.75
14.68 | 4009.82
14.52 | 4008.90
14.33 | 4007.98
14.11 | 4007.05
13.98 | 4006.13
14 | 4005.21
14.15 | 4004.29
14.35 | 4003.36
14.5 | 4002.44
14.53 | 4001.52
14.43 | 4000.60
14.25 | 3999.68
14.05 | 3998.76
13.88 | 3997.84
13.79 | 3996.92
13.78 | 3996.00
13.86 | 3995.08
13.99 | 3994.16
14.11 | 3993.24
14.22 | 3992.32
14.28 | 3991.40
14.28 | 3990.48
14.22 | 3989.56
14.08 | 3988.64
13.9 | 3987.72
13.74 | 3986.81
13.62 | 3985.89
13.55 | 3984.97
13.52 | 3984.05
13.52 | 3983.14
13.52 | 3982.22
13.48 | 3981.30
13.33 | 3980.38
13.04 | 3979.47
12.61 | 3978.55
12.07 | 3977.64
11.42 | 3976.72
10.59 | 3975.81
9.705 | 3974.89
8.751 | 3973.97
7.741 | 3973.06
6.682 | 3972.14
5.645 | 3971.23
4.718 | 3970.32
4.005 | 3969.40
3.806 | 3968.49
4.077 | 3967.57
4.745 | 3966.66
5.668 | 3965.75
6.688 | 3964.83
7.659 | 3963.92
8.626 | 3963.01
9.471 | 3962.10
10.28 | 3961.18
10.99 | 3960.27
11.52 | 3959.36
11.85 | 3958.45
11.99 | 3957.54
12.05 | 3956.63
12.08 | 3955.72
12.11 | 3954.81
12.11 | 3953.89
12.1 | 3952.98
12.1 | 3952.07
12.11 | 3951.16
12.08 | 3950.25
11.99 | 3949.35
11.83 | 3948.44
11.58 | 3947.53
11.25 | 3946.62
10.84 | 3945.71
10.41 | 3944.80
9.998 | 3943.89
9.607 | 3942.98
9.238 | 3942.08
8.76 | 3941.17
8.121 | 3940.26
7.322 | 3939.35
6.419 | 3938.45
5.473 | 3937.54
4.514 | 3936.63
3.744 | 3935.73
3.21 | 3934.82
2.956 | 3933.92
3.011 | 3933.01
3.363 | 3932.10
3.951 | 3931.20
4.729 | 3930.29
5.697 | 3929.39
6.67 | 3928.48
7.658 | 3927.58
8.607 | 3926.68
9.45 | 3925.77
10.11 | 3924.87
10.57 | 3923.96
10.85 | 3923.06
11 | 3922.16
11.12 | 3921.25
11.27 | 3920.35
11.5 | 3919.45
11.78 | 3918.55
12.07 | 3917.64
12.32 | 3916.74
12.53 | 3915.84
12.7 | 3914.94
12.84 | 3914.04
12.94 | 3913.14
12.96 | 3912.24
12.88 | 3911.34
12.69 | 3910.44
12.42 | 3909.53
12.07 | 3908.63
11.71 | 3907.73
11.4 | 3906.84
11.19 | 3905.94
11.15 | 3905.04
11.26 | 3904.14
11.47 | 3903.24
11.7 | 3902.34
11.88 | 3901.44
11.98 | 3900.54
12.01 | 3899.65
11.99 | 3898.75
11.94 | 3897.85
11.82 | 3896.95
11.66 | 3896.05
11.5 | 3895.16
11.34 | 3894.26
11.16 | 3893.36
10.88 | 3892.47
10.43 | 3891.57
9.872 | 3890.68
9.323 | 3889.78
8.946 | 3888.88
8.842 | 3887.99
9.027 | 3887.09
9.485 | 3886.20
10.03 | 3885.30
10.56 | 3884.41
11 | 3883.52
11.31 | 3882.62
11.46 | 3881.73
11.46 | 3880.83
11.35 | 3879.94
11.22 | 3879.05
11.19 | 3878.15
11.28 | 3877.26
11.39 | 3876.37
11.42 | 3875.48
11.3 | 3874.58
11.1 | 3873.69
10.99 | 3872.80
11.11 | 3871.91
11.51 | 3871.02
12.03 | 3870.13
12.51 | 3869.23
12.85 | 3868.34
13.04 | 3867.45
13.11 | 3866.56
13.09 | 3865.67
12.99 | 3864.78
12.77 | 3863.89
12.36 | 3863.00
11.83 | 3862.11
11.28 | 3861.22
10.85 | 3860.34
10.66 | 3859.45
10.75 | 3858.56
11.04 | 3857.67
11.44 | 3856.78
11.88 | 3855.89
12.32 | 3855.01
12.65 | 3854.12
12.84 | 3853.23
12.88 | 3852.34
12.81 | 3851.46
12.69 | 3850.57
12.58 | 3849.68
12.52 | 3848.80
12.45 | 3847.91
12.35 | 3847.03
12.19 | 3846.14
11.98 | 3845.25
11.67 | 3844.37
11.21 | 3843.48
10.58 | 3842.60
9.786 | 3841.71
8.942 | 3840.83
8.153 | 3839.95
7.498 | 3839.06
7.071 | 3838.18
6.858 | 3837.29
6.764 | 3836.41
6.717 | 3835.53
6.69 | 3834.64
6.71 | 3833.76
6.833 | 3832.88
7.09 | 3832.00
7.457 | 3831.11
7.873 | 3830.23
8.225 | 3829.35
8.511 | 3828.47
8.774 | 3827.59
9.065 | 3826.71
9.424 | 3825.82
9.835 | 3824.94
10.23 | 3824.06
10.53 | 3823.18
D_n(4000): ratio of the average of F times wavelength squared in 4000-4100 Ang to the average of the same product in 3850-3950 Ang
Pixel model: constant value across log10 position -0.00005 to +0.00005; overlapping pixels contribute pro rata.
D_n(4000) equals 1.5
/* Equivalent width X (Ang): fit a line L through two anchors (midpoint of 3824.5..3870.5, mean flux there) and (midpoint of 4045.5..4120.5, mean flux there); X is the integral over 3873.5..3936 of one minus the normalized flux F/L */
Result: 6.19 Ang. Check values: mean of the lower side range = 10.5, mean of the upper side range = 14.4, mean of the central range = 10.3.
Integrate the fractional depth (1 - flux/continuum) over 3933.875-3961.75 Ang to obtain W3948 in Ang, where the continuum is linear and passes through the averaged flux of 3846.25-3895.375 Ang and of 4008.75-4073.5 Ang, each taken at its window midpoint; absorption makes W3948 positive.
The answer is 6.74 Ang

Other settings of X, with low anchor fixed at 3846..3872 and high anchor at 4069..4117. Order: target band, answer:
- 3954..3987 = 8.1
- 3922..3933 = 4.6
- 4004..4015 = -0.7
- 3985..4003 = -0.8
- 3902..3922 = 1.1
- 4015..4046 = -2.1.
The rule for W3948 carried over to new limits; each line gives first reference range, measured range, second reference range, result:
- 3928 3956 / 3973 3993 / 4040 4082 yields -4.46 Ang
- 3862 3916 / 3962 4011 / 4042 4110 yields 4.65 Ang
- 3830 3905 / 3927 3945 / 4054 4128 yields 8.69 Ang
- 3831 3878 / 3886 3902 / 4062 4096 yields 1.02 Ang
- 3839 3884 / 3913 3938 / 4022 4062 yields 8.42 Ang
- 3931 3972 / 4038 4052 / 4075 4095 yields -1.71 Ang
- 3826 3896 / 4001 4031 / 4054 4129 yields -3.29 Ang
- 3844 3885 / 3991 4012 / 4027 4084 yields -0.74 Ang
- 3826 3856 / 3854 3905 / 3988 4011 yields -2.33 Ang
